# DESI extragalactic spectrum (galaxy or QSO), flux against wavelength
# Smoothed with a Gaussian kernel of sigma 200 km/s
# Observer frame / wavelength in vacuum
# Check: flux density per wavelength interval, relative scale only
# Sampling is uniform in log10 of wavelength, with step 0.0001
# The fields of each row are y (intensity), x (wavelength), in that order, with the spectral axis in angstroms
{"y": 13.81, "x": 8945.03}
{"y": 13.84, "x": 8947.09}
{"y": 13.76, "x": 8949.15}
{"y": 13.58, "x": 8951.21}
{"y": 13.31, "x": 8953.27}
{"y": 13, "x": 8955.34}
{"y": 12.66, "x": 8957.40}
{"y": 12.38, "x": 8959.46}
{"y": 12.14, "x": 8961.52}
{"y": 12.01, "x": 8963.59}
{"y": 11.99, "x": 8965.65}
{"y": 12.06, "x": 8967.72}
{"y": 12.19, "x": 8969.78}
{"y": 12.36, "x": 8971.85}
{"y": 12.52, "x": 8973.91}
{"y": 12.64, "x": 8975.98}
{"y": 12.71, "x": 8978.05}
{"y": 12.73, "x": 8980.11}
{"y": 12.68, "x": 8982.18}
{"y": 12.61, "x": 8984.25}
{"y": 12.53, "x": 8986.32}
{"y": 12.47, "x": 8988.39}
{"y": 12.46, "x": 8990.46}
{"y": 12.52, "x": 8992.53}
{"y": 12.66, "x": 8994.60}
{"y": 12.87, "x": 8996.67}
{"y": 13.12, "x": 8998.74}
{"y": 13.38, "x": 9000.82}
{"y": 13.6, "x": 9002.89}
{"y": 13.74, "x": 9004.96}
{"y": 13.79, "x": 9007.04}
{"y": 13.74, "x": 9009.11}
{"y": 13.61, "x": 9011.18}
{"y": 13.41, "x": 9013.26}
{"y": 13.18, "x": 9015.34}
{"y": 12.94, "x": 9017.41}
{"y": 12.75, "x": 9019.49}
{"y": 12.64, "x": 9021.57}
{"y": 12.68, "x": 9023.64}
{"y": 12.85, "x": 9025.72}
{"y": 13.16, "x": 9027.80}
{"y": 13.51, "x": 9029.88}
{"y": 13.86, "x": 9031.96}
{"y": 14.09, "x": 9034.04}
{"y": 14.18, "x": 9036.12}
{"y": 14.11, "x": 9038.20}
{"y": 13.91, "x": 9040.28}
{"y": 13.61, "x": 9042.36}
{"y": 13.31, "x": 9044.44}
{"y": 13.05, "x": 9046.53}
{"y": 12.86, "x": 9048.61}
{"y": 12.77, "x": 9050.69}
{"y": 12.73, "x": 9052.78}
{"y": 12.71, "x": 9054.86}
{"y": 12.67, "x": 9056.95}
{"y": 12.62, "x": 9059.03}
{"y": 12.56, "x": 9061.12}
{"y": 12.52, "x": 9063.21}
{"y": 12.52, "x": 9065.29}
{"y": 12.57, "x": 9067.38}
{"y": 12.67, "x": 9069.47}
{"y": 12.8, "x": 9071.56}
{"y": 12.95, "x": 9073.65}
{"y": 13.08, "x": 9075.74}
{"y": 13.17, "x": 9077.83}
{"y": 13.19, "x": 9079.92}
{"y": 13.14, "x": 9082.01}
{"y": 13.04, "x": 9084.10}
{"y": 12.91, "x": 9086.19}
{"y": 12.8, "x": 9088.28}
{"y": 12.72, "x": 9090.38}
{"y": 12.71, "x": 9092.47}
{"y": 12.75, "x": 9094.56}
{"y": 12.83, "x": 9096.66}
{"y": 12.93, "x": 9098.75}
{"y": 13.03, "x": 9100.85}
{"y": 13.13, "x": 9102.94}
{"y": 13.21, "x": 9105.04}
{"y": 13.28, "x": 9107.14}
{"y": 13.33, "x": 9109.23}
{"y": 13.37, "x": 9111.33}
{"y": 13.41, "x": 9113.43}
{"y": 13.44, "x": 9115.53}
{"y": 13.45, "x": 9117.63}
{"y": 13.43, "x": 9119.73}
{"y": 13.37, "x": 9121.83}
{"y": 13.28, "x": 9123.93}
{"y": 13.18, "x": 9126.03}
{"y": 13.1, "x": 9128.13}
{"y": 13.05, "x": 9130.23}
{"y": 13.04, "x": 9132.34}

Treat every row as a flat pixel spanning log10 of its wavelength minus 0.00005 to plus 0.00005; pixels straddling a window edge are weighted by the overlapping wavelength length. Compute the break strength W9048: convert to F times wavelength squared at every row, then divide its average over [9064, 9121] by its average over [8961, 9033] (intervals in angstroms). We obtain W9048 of 1.03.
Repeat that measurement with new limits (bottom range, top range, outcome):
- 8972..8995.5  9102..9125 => 1.09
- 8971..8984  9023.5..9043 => 1.09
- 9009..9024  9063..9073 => 0.98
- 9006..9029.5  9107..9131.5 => 1.03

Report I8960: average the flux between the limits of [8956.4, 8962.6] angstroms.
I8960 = 12.4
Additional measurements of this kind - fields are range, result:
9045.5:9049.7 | 13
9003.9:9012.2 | 13.7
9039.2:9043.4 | 13.8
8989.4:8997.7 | 12.6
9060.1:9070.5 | 12.6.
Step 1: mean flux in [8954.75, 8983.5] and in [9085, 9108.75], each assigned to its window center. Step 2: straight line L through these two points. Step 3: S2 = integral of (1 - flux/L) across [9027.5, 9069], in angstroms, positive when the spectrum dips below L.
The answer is -1.33 angstroms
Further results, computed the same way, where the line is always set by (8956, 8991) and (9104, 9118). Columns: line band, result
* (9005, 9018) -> -0.82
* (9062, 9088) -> 0.46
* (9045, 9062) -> 0.26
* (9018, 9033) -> -0.33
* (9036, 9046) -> -0.68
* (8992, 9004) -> -0.44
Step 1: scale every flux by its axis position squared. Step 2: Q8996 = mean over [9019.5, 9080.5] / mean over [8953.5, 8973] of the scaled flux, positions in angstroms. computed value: 1.1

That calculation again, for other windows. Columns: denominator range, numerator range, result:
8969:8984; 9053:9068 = 1.02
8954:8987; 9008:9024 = 1.07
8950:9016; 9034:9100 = 1.03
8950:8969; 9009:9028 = 1.05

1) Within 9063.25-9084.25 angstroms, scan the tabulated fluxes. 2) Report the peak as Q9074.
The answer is 13.19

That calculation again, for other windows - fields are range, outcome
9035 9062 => 14.18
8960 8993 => 12.73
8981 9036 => 14.09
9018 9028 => 13.16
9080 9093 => 13.14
